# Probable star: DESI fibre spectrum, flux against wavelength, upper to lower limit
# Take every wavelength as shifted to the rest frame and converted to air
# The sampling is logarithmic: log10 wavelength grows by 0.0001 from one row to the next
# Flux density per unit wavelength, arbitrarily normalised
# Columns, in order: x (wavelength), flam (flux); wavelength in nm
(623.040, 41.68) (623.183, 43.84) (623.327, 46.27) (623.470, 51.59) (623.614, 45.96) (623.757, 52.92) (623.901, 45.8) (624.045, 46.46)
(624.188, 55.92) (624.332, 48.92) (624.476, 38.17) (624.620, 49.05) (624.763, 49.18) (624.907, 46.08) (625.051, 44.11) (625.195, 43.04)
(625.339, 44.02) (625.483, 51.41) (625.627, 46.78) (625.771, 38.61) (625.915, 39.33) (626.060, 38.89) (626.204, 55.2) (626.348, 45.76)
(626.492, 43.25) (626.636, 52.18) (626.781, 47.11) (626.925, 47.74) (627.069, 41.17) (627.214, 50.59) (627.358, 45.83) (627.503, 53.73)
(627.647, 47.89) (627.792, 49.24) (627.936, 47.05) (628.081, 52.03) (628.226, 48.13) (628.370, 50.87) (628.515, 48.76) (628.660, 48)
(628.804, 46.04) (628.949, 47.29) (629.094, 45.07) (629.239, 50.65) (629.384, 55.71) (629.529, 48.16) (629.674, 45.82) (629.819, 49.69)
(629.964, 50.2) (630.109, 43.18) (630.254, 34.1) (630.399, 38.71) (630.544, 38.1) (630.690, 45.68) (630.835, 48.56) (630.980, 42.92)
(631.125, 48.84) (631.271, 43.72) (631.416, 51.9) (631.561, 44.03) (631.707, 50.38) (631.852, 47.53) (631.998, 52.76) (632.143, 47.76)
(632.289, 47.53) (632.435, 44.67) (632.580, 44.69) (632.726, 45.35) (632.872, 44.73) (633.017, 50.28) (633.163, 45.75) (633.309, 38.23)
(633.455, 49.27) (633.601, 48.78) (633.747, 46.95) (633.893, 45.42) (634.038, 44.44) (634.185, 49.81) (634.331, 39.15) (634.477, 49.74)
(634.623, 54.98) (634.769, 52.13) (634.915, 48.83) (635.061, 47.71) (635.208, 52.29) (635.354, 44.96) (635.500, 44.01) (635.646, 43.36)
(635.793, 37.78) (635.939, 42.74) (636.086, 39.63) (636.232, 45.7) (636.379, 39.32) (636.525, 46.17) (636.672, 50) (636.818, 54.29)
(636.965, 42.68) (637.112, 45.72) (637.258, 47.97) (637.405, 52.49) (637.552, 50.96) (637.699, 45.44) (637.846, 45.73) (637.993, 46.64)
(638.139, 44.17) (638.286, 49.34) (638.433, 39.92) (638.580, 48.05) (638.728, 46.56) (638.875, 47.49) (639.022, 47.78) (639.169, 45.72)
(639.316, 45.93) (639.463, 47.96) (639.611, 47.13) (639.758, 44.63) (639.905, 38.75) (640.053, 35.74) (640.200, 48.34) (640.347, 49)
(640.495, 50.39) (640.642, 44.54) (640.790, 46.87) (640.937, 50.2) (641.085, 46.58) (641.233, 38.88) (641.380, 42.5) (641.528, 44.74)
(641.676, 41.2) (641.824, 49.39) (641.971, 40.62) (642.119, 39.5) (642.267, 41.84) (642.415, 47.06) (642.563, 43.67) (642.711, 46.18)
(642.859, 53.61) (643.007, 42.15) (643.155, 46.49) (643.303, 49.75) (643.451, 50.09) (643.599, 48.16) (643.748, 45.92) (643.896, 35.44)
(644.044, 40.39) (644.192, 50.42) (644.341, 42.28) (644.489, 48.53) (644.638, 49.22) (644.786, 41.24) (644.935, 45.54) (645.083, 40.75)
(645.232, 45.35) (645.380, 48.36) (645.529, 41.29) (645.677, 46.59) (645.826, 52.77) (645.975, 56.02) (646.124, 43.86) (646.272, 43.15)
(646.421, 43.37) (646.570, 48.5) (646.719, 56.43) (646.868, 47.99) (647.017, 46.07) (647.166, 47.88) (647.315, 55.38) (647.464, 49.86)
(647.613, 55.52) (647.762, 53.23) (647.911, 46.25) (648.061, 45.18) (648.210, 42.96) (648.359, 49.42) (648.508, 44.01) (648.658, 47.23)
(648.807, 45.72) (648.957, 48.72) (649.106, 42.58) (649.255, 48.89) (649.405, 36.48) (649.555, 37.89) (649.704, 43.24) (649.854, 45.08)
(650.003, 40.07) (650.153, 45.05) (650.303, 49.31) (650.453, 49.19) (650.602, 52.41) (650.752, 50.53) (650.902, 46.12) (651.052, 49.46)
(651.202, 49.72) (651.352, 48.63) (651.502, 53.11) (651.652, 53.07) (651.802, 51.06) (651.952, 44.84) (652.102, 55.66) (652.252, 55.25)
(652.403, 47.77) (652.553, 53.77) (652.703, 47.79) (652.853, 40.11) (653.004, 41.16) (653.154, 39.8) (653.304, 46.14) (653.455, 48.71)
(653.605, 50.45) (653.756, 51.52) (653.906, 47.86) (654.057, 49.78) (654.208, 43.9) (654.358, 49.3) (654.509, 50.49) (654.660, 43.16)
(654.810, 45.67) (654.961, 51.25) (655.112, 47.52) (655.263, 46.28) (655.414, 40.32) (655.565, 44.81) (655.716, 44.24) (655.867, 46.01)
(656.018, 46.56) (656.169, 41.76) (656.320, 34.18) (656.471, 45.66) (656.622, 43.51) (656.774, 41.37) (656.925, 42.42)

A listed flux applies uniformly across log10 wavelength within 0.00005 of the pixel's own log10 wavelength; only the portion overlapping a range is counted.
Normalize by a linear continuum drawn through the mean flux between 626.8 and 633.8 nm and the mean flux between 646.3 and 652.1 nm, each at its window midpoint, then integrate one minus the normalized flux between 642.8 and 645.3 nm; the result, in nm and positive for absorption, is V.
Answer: 0.102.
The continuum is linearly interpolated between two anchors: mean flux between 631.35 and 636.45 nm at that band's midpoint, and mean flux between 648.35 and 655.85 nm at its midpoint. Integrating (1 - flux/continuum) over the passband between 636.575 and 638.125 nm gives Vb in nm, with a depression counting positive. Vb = -0.051 nm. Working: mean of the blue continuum 46.3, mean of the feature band 48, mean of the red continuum 47.1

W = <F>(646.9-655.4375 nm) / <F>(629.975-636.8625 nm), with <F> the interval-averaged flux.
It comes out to 1.04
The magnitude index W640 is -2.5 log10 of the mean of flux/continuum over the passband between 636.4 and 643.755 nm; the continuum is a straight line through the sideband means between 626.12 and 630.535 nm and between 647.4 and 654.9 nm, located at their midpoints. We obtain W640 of 0.03 mag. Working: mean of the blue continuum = 47.5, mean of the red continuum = 47.5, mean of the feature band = 46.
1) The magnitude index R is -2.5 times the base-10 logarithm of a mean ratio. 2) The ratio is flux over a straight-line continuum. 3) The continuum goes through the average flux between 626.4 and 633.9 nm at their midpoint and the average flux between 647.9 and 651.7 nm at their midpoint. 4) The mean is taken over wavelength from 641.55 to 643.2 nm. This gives 0.05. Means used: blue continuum 47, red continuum 46.5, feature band 44.7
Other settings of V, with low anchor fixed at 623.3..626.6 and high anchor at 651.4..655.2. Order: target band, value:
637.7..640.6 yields 0.10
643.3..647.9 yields 0.05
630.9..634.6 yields 0.02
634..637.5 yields 0.05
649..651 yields 0.12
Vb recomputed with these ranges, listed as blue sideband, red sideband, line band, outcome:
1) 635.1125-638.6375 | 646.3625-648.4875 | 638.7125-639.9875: 0.02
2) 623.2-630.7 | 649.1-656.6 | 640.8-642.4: 0.10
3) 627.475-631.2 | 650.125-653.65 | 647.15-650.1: 0.14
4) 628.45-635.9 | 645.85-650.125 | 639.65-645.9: 0.22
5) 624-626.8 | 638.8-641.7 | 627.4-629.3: -0.12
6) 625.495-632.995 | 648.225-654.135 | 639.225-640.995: 0.05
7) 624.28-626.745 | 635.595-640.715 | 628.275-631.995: -0.09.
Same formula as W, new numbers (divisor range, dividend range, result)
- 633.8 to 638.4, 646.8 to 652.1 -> 1.02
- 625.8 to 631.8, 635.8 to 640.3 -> 0.98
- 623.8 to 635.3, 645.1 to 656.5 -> 1.00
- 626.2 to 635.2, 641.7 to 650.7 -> 0.98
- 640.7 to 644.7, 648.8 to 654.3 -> 1.05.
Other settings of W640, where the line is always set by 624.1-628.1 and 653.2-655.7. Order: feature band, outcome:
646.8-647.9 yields -0.08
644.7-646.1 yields 0.02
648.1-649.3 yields 0.02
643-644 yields 0.04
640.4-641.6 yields 0.03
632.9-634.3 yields 0.01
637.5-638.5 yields 0.02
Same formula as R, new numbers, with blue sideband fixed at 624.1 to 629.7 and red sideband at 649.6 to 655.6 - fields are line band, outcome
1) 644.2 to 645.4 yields 0.05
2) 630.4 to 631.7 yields 0.05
